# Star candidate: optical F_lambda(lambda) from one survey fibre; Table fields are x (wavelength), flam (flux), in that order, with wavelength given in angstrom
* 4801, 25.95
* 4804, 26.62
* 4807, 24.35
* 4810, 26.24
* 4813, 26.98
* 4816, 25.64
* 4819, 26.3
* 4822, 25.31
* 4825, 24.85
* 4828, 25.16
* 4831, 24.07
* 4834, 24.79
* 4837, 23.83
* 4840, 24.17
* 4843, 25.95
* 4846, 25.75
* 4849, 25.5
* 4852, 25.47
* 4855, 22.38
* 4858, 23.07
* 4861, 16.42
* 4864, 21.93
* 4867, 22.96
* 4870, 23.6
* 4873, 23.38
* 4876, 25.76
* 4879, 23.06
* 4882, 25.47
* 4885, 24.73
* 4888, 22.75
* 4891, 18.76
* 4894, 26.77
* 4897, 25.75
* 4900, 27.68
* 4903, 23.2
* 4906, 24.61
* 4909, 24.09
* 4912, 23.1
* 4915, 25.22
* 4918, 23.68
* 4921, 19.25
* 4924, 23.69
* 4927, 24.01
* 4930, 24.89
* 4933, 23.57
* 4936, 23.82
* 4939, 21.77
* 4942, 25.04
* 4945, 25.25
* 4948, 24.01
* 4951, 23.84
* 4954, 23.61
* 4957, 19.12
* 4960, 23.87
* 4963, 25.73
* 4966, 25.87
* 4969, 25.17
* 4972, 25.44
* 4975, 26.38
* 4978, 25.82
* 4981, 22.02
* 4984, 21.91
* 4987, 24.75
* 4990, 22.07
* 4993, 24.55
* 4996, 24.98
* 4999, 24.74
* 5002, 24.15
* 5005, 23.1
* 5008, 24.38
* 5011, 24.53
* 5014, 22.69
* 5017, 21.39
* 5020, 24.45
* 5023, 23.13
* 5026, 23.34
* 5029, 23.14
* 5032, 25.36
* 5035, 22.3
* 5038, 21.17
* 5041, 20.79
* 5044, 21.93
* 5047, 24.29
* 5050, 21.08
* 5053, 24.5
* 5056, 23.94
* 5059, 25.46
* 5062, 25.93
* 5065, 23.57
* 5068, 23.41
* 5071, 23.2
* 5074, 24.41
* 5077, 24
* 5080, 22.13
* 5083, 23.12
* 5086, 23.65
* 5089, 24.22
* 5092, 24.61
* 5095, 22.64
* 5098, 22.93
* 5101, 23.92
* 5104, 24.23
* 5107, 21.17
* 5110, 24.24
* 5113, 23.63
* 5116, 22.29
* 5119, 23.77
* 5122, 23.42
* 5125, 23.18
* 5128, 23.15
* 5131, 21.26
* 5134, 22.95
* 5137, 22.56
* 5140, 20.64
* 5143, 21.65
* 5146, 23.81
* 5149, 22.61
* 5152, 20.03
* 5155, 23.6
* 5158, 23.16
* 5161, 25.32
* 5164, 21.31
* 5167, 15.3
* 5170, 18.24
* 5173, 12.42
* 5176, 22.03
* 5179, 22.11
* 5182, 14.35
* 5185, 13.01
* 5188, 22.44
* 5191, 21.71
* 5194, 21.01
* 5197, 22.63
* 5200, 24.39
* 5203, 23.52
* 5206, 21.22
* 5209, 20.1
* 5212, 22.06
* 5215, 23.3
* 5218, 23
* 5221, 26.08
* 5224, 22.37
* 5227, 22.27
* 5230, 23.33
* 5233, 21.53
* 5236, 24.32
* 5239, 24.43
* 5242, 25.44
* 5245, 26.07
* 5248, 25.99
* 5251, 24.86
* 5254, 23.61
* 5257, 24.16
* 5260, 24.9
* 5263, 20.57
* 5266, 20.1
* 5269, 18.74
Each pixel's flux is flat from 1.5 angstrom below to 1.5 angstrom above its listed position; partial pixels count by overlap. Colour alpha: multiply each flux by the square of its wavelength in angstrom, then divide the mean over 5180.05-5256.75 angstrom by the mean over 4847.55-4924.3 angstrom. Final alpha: 1.09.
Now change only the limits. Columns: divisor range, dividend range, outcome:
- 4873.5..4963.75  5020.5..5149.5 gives 1.04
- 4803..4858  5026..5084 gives 1.02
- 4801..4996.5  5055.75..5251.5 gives 1.03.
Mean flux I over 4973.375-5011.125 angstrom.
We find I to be 24.1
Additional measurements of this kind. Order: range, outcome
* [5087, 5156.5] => 22.9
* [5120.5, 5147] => 22.5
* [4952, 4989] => 24.1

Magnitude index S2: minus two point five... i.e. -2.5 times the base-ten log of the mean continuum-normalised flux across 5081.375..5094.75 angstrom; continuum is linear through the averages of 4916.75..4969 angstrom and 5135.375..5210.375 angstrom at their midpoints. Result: -0.09 mag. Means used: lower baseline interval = 23.6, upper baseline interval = 20.8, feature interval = 23.8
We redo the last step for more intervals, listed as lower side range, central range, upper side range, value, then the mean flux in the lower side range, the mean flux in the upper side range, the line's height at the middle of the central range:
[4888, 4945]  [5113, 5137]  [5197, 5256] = 0.04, 23.8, 23.6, 23.6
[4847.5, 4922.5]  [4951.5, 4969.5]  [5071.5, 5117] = -0.01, 23.5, 23.4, 23.5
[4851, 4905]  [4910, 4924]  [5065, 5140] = 0.02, 23.5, 23.2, 23.4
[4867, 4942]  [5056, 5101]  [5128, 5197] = -0.10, 23.9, 20.6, 21.7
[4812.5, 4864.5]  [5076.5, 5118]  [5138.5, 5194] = -0.11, 24.3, 20.2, 21.1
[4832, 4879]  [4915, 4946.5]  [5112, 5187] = -0.03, 23.6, 21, 23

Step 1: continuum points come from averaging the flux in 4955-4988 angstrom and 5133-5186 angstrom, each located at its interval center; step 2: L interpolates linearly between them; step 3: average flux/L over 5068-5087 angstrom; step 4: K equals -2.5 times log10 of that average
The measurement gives -0.07 mag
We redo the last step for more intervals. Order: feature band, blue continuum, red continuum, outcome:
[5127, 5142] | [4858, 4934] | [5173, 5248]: 0.02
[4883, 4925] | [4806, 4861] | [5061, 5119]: 0.03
